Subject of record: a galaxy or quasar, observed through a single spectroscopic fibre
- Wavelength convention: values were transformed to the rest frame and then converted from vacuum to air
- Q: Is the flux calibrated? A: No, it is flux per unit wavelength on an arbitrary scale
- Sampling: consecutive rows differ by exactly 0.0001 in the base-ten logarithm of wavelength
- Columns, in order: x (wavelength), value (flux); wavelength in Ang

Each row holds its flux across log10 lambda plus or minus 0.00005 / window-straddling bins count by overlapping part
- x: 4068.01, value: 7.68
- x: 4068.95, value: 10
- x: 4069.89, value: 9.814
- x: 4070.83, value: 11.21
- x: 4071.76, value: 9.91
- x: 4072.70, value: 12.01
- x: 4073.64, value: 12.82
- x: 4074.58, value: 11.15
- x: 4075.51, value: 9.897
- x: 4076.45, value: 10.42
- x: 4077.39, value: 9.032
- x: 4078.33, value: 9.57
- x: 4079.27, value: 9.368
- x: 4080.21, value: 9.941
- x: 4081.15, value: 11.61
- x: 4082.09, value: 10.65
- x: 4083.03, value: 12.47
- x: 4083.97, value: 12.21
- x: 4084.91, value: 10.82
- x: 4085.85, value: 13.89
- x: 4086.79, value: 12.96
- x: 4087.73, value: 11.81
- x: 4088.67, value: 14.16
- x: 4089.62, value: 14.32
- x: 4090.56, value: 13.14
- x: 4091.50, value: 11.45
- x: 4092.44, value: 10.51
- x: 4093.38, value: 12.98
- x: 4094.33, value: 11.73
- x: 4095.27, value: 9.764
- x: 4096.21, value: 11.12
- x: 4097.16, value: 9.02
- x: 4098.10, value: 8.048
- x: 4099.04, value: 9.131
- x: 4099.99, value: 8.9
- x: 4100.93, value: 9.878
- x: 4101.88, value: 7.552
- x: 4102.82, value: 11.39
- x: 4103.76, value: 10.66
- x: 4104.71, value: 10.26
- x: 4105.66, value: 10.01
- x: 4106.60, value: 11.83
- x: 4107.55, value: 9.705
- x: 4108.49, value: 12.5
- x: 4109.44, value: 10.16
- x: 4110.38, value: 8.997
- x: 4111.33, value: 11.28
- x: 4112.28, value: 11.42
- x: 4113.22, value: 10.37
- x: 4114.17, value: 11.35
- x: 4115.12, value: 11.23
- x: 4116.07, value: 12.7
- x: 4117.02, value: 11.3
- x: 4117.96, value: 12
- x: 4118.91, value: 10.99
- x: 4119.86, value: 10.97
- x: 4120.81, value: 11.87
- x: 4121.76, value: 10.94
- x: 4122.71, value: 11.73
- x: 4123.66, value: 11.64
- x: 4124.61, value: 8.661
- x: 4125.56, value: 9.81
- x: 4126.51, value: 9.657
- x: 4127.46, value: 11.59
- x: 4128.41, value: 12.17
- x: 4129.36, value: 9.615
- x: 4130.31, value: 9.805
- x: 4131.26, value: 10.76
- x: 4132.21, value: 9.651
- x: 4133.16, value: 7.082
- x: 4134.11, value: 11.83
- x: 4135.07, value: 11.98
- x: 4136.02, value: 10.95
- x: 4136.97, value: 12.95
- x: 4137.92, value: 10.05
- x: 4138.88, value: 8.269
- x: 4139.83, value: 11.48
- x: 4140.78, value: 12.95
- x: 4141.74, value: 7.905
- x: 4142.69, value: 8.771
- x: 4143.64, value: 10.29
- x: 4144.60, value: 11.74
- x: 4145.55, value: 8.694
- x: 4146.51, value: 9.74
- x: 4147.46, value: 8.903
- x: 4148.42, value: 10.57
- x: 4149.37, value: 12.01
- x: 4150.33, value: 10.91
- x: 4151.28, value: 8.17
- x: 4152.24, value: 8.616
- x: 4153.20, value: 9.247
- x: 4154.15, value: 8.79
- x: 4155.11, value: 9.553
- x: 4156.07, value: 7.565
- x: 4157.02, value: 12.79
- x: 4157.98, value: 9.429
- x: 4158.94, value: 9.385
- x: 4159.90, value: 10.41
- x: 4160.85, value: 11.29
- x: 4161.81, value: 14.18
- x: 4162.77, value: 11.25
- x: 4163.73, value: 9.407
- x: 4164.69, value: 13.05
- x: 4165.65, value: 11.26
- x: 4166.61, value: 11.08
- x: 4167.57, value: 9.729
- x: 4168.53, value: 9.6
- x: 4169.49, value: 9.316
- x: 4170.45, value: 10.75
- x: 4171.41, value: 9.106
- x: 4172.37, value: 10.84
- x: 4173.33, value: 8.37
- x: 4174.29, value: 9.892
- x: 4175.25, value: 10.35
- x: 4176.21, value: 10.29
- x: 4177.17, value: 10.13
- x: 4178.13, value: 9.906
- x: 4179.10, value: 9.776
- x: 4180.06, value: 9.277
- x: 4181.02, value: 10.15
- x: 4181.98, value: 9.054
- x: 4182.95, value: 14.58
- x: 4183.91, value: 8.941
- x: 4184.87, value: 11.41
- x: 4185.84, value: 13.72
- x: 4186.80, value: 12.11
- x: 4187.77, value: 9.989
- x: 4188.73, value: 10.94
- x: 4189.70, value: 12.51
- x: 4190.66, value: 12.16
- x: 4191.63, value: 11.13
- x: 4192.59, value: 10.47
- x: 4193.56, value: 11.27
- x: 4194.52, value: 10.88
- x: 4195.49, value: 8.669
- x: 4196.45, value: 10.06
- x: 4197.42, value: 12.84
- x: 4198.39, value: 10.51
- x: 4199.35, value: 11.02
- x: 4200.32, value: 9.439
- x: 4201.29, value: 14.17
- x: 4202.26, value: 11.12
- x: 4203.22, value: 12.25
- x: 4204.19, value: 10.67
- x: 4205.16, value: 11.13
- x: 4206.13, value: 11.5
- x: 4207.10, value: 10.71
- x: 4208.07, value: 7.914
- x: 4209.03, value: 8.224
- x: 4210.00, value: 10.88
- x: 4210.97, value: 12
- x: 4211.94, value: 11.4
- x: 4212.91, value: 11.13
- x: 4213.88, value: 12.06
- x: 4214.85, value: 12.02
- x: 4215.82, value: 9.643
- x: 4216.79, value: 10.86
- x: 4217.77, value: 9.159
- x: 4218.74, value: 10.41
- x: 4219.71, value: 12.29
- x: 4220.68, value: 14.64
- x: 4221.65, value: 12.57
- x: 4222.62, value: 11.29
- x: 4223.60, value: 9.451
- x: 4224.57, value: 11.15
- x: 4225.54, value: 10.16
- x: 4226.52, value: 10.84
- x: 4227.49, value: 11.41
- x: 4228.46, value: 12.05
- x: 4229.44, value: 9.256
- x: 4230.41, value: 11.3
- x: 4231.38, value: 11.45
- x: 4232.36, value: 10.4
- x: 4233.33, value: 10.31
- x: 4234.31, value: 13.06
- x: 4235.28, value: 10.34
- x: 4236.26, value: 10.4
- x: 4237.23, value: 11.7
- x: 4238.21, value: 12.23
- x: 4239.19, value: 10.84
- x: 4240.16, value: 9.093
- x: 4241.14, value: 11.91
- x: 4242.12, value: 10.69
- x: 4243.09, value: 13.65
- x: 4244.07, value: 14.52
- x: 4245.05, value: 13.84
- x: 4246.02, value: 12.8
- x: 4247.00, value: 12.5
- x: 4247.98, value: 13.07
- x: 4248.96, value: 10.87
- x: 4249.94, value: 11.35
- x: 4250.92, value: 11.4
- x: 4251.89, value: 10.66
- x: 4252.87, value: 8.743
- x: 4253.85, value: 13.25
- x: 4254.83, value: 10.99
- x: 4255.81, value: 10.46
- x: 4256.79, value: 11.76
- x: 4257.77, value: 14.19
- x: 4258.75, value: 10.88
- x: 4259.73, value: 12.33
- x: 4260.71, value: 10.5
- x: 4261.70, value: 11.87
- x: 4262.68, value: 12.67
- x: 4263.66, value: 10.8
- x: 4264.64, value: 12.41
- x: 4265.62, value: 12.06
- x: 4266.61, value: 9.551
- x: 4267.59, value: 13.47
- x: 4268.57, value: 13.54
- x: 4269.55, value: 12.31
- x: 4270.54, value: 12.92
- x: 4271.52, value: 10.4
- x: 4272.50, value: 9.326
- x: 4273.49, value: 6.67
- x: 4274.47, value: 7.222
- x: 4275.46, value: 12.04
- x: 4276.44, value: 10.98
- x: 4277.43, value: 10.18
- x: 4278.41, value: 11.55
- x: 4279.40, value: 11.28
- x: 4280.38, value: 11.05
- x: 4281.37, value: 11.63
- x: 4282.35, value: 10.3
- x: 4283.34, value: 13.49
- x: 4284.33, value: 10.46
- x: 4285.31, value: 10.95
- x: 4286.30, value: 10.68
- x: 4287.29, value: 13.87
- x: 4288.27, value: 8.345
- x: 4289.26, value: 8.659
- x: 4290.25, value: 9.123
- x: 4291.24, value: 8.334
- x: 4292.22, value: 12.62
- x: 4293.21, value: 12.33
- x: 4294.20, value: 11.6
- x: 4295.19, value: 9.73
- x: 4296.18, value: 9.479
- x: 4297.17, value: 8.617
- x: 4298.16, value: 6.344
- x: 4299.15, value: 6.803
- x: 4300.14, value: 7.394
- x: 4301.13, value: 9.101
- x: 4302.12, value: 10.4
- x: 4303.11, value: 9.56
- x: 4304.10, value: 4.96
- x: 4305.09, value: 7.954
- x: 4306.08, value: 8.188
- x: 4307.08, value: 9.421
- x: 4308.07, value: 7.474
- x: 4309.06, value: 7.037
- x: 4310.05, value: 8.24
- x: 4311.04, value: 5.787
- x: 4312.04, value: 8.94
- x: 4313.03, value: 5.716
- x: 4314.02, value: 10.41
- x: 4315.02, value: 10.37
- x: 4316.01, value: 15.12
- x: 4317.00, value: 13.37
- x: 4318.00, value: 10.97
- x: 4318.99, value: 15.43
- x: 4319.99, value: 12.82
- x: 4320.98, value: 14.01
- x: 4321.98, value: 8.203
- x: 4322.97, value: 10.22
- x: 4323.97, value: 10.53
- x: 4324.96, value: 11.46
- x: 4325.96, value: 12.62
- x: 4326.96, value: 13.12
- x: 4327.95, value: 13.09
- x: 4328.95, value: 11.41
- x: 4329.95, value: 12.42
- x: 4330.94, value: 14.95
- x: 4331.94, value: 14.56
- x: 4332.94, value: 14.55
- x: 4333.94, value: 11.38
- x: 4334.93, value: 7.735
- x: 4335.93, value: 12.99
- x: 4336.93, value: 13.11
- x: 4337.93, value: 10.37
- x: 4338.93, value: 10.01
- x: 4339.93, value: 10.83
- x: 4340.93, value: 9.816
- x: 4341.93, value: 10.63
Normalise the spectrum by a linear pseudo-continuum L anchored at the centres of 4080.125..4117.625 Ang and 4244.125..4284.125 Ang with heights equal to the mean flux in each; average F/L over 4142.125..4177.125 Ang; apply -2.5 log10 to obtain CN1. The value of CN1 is 0.11 mag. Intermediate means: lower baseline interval 11.1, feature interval 10.1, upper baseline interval 11.5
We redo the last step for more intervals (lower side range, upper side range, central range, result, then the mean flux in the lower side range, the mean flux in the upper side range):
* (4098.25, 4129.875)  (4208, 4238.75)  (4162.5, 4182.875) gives 0.07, 10.6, 11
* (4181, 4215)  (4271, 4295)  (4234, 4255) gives -0.09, 11.1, 10.5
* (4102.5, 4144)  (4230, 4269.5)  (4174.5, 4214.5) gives 0.04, 10.7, 11.7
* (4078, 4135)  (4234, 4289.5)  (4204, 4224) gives 0.03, 10.9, 11.4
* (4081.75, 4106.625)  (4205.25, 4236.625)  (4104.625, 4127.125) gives 0.02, 11.1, 11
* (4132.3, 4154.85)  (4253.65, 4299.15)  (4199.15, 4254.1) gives -0.07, 10.1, 10.9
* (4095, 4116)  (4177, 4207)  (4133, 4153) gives 0.04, 10.3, 11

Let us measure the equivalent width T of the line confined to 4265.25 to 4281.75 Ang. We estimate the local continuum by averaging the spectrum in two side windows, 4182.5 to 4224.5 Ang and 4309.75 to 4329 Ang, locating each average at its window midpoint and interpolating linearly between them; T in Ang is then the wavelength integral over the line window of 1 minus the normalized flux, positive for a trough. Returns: 0.3 Ang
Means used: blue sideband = 11.2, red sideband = 11.1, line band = 10.9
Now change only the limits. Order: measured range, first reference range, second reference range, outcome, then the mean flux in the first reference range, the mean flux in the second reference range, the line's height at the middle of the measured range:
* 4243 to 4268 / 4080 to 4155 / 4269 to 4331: -3.7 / 10.7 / 10.3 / 10.4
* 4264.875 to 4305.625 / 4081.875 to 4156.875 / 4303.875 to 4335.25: 2.2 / 10.7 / 10.8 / 10.8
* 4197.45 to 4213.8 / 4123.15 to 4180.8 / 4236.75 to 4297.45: -0.4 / 10.2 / 11.2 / 10.7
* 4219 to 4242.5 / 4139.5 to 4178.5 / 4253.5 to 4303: -1.5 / 10.2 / 10.7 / 10.5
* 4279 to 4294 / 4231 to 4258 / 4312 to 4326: 0.8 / 11.6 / 11.4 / 11.5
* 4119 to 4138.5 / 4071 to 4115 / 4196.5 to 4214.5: 0.5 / 10.9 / 11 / 11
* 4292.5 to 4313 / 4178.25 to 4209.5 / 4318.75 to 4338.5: 6.0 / 10.9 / 12.2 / 11.9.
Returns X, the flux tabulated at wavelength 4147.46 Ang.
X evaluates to 8.903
